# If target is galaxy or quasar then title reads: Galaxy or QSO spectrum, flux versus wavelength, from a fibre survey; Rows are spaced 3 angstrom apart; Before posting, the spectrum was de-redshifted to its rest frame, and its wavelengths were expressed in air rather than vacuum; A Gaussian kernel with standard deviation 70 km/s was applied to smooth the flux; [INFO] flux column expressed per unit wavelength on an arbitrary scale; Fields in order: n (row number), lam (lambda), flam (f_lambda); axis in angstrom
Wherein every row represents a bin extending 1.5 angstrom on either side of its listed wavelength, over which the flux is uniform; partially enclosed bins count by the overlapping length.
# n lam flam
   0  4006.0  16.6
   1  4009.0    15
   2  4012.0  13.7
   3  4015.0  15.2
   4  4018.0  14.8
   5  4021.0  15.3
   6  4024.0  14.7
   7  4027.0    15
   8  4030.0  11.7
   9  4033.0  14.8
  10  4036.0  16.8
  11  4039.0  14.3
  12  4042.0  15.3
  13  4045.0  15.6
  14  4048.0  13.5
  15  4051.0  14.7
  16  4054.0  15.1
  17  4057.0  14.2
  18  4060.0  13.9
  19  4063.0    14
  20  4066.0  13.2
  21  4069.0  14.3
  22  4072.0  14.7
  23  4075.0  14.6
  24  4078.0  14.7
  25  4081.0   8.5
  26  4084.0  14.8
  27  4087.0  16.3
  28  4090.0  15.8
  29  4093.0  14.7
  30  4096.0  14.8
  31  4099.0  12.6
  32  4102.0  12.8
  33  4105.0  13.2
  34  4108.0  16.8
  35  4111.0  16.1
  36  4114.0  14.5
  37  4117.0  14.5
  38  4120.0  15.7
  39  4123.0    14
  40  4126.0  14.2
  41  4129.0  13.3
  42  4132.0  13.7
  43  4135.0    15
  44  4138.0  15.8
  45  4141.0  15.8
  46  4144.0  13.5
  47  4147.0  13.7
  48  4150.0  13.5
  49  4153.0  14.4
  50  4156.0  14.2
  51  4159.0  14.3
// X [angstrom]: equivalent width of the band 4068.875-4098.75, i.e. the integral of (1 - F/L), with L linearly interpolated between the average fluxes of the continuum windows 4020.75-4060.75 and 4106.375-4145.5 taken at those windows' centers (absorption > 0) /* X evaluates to 0.98 angstrom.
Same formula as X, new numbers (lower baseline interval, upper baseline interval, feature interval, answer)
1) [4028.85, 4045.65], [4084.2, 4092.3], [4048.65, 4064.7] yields 0.9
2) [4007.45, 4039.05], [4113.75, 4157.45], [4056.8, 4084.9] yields 1.8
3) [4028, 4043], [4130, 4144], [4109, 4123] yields -0.3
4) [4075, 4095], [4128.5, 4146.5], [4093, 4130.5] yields -0.1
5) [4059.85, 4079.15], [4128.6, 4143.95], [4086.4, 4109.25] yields -0.2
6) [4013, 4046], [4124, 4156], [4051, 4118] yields 1.3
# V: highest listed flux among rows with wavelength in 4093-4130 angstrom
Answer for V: 16.8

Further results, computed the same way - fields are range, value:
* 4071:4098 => 16.3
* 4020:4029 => 15.3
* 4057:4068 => 14.2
